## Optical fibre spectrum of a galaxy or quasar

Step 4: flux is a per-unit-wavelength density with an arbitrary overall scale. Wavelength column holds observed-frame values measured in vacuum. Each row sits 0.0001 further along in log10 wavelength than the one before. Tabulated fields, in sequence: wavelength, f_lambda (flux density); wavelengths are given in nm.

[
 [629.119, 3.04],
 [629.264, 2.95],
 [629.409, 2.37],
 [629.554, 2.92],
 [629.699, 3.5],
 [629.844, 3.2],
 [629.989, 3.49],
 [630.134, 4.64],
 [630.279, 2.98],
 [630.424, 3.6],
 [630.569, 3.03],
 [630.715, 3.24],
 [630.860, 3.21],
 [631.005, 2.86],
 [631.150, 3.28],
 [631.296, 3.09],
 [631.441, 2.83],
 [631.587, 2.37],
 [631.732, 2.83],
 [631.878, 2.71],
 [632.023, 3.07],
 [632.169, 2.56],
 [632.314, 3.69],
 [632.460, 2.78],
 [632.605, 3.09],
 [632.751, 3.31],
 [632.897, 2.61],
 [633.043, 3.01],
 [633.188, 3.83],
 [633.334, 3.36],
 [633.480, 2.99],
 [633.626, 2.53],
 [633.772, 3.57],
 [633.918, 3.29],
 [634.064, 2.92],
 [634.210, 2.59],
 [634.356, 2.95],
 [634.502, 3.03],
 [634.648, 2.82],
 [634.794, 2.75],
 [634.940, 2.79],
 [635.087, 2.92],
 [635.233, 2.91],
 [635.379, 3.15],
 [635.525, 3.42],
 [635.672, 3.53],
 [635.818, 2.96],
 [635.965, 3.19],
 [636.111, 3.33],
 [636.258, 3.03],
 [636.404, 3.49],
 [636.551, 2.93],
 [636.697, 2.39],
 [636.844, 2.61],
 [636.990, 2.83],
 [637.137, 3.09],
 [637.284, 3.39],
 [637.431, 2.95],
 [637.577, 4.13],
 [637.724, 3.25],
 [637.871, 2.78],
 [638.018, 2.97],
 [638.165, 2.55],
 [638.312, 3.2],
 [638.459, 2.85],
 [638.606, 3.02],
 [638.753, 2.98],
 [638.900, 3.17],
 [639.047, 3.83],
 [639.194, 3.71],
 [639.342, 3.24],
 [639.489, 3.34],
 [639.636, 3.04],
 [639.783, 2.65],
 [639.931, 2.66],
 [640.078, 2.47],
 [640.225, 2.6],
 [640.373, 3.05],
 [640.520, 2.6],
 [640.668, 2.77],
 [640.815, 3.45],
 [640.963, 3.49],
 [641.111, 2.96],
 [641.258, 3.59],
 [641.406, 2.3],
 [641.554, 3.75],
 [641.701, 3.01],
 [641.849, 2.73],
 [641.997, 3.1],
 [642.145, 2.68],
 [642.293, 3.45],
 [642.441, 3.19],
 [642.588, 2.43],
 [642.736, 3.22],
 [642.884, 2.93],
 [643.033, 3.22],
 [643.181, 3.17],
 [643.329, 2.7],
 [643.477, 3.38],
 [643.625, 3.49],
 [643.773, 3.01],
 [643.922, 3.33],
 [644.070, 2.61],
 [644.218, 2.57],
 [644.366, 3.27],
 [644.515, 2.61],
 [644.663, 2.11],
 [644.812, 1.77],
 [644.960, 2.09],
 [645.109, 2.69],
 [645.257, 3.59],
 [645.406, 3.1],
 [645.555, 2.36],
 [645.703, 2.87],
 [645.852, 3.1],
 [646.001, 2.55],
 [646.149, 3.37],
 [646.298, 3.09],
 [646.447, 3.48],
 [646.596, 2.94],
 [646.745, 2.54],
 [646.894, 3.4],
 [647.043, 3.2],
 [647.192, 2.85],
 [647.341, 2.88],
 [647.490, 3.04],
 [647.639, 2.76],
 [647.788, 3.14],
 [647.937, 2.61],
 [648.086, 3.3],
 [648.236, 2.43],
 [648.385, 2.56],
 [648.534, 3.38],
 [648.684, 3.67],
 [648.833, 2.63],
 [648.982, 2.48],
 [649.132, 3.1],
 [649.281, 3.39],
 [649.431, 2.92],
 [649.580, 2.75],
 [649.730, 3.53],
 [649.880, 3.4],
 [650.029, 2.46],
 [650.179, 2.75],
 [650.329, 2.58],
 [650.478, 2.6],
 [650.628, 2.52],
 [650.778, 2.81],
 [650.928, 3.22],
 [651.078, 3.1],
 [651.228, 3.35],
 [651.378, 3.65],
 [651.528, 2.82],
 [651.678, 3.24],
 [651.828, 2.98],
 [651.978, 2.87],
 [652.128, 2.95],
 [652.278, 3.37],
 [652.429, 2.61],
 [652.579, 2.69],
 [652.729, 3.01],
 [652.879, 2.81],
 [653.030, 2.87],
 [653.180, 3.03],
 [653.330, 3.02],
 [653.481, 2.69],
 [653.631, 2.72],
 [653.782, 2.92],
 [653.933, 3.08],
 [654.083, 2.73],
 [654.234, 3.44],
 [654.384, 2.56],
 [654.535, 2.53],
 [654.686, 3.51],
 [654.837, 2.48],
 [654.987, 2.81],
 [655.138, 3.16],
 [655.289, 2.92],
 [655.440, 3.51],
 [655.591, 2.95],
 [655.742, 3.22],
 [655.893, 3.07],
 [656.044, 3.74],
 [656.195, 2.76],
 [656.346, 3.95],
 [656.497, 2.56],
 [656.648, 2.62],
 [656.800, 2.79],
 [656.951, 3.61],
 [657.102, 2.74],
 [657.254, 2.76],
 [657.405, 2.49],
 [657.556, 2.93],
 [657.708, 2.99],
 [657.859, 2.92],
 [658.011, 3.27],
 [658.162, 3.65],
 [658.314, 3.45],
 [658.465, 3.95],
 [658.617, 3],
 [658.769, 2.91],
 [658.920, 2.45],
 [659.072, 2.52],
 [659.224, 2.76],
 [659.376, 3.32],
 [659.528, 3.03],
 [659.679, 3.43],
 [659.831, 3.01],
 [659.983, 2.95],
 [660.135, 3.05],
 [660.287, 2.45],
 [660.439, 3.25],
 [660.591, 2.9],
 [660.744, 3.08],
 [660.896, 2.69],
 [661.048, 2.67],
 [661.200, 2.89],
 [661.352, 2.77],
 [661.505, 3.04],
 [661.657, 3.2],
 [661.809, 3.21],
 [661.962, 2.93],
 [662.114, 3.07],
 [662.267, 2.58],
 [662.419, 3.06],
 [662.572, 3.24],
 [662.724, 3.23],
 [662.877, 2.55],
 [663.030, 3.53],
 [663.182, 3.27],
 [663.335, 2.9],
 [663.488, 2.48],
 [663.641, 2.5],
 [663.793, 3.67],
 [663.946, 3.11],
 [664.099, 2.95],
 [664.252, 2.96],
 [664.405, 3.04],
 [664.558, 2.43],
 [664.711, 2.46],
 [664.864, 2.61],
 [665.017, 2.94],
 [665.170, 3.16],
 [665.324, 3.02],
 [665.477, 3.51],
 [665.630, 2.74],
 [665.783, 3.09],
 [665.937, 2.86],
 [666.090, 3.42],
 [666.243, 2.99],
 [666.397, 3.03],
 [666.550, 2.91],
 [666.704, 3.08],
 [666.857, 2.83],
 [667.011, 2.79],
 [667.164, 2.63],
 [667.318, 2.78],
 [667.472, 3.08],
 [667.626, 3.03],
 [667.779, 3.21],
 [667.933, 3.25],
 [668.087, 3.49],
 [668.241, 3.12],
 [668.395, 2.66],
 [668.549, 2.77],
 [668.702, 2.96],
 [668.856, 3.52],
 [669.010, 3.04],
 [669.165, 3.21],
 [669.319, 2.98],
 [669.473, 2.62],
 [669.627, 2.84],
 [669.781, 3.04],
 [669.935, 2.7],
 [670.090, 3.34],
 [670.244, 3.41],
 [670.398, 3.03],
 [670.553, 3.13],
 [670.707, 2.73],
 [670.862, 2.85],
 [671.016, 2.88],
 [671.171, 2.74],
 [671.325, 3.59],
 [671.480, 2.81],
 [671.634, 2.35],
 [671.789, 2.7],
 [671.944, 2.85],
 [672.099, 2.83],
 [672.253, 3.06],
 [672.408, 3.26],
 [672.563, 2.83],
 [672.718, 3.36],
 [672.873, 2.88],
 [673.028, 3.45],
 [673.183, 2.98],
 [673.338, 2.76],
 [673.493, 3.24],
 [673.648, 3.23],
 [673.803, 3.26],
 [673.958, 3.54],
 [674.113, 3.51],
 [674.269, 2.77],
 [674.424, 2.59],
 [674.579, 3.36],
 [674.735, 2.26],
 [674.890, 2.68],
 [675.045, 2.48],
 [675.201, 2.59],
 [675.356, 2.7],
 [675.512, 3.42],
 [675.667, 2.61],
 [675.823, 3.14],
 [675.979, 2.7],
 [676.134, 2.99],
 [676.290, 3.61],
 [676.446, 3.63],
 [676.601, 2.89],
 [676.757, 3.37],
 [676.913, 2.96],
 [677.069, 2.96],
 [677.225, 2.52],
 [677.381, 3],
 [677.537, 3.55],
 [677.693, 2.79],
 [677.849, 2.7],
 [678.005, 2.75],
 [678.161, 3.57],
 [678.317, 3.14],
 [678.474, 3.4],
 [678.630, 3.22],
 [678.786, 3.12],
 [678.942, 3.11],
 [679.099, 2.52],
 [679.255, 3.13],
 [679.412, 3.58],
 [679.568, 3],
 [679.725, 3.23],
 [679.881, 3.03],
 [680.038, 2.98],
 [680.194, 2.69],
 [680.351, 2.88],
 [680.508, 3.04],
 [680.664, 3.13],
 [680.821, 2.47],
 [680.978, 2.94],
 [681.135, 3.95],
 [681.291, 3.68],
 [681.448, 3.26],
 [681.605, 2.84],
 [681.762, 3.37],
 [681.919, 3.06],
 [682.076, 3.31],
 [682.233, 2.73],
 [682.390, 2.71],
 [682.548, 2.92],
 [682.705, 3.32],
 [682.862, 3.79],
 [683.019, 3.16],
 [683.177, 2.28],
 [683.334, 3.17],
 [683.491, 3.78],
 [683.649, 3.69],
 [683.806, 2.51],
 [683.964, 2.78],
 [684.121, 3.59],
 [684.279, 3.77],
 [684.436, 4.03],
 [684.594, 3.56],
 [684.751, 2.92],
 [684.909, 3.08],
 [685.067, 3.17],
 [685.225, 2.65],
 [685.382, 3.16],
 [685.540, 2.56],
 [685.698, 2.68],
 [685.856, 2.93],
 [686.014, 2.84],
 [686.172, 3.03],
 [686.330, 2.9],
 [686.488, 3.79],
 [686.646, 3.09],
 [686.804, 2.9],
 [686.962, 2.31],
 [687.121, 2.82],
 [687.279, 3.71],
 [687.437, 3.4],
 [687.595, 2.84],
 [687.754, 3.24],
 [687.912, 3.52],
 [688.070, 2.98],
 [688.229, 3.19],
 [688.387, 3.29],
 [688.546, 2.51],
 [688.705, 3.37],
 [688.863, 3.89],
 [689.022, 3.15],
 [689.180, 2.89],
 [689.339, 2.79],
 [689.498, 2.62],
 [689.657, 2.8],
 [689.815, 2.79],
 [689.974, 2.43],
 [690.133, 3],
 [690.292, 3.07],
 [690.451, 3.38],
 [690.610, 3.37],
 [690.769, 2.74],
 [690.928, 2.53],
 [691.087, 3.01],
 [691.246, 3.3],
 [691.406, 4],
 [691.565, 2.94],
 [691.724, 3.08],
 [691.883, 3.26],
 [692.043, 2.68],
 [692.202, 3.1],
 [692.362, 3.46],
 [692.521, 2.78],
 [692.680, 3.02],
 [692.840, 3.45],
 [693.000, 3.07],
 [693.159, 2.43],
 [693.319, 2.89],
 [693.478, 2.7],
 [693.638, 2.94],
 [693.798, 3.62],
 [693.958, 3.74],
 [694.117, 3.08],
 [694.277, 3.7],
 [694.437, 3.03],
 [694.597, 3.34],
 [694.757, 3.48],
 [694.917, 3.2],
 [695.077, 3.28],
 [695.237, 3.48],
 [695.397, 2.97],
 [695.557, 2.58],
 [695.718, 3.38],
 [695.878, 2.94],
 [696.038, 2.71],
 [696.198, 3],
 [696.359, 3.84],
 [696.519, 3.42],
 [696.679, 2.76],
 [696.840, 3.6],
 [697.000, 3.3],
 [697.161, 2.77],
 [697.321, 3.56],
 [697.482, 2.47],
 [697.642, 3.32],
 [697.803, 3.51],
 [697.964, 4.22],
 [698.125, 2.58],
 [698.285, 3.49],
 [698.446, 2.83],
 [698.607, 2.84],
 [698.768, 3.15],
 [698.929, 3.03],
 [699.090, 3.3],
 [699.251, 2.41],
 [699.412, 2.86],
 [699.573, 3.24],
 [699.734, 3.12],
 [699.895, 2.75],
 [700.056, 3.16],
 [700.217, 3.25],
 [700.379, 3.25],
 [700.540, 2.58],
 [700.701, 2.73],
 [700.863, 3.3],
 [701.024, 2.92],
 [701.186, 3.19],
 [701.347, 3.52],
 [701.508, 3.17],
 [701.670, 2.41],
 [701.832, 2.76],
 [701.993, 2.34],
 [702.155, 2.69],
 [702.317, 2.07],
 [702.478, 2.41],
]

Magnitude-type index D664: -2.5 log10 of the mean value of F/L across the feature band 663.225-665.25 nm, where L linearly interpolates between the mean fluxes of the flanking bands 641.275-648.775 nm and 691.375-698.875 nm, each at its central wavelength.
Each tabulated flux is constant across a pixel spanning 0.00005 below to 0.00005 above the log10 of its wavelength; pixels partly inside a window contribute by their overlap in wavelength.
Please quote 0.059 mag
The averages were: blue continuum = 2.94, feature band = 2.87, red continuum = 3.16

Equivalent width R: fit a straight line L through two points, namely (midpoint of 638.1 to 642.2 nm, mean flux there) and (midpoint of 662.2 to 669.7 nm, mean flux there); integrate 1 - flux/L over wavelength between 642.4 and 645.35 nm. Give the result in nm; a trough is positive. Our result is 0.15 nm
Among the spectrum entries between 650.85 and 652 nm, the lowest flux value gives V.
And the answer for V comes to 2.82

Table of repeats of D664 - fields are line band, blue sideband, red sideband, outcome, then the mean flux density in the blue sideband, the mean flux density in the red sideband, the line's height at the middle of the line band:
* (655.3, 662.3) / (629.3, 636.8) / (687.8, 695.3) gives 0.02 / 3.07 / 3.11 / 3.09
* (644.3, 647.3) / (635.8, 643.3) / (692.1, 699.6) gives 0.08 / 3.05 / 3.14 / 3.06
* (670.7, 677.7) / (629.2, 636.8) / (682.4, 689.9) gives 0.04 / 3.07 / 3.11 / 3.1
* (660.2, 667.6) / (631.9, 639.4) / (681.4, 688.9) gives 0.06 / 3.08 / 3.13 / 3.11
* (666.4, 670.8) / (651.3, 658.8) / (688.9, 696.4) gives 0.02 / 3.03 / 3.09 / 3.05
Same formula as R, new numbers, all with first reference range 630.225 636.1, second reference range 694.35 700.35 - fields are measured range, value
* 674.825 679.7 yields 0.126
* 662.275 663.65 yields 0.050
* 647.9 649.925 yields 0.037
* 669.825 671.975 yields 0.112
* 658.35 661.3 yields 0.111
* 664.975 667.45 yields 0.084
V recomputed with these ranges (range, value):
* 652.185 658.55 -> 2.48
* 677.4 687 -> 2.28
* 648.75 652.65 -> 2.46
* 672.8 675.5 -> 2.26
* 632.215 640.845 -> 2.39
